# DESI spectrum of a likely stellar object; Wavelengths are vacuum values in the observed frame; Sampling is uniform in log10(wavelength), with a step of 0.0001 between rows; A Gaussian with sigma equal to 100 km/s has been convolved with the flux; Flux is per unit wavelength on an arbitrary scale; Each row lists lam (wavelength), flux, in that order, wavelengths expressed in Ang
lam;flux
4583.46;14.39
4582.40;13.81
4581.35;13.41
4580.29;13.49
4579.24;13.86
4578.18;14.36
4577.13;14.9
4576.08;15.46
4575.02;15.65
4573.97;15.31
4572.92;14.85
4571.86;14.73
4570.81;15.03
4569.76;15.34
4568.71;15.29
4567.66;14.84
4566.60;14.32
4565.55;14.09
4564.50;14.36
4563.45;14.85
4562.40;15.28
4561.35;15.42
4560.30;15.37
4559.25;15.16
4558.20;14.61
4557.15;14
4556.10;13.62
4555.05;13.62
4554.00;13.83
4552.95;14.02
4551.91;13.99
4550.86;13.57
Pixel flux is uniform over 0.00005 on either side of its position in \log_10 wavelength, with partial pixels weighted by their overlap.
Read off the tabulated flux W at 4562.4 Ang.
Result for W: 15.28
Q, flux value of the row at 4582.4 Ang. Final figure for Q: 13.81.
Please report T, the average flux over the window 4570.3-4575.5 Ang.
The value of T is 15.1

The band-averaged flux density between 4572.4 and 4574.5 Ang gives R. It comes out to 15.1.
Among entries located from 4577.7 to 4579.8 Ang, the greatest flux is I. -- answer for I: 14.36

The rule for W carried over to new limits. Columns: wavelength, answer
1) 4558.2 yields 14.61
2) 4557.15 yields 14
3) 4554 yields 13.83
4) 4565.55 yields 14.09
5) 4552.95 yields 14.02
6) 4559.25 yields 15.16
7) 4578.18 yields 14.36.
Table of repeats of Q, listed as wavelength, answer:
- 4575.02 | 15.65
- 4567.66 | 14.84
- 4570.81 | 15.03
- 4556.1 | 13.62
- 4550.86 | 13.57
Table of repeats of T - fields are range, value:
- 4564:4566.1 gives 14.2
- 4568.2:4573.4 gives 15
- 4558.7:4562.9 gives 15.3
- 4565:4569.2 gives 14.6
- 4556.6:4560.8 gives 14.8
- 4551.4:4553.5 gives 14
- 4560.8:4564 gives 15.2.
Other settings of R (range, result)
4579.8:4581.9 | 13.5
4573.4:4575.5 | 15.5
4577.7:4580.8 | 13.9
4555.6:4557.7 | 13.8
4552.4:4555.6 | 13.8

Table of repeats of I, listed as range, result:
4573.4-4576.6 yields 15.65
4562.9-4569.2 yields 15.29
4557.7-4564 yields 15.42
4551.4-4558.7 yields 14.61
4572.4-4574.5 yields 15.31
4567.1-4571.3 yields 15.34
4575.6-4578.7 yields 15.46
